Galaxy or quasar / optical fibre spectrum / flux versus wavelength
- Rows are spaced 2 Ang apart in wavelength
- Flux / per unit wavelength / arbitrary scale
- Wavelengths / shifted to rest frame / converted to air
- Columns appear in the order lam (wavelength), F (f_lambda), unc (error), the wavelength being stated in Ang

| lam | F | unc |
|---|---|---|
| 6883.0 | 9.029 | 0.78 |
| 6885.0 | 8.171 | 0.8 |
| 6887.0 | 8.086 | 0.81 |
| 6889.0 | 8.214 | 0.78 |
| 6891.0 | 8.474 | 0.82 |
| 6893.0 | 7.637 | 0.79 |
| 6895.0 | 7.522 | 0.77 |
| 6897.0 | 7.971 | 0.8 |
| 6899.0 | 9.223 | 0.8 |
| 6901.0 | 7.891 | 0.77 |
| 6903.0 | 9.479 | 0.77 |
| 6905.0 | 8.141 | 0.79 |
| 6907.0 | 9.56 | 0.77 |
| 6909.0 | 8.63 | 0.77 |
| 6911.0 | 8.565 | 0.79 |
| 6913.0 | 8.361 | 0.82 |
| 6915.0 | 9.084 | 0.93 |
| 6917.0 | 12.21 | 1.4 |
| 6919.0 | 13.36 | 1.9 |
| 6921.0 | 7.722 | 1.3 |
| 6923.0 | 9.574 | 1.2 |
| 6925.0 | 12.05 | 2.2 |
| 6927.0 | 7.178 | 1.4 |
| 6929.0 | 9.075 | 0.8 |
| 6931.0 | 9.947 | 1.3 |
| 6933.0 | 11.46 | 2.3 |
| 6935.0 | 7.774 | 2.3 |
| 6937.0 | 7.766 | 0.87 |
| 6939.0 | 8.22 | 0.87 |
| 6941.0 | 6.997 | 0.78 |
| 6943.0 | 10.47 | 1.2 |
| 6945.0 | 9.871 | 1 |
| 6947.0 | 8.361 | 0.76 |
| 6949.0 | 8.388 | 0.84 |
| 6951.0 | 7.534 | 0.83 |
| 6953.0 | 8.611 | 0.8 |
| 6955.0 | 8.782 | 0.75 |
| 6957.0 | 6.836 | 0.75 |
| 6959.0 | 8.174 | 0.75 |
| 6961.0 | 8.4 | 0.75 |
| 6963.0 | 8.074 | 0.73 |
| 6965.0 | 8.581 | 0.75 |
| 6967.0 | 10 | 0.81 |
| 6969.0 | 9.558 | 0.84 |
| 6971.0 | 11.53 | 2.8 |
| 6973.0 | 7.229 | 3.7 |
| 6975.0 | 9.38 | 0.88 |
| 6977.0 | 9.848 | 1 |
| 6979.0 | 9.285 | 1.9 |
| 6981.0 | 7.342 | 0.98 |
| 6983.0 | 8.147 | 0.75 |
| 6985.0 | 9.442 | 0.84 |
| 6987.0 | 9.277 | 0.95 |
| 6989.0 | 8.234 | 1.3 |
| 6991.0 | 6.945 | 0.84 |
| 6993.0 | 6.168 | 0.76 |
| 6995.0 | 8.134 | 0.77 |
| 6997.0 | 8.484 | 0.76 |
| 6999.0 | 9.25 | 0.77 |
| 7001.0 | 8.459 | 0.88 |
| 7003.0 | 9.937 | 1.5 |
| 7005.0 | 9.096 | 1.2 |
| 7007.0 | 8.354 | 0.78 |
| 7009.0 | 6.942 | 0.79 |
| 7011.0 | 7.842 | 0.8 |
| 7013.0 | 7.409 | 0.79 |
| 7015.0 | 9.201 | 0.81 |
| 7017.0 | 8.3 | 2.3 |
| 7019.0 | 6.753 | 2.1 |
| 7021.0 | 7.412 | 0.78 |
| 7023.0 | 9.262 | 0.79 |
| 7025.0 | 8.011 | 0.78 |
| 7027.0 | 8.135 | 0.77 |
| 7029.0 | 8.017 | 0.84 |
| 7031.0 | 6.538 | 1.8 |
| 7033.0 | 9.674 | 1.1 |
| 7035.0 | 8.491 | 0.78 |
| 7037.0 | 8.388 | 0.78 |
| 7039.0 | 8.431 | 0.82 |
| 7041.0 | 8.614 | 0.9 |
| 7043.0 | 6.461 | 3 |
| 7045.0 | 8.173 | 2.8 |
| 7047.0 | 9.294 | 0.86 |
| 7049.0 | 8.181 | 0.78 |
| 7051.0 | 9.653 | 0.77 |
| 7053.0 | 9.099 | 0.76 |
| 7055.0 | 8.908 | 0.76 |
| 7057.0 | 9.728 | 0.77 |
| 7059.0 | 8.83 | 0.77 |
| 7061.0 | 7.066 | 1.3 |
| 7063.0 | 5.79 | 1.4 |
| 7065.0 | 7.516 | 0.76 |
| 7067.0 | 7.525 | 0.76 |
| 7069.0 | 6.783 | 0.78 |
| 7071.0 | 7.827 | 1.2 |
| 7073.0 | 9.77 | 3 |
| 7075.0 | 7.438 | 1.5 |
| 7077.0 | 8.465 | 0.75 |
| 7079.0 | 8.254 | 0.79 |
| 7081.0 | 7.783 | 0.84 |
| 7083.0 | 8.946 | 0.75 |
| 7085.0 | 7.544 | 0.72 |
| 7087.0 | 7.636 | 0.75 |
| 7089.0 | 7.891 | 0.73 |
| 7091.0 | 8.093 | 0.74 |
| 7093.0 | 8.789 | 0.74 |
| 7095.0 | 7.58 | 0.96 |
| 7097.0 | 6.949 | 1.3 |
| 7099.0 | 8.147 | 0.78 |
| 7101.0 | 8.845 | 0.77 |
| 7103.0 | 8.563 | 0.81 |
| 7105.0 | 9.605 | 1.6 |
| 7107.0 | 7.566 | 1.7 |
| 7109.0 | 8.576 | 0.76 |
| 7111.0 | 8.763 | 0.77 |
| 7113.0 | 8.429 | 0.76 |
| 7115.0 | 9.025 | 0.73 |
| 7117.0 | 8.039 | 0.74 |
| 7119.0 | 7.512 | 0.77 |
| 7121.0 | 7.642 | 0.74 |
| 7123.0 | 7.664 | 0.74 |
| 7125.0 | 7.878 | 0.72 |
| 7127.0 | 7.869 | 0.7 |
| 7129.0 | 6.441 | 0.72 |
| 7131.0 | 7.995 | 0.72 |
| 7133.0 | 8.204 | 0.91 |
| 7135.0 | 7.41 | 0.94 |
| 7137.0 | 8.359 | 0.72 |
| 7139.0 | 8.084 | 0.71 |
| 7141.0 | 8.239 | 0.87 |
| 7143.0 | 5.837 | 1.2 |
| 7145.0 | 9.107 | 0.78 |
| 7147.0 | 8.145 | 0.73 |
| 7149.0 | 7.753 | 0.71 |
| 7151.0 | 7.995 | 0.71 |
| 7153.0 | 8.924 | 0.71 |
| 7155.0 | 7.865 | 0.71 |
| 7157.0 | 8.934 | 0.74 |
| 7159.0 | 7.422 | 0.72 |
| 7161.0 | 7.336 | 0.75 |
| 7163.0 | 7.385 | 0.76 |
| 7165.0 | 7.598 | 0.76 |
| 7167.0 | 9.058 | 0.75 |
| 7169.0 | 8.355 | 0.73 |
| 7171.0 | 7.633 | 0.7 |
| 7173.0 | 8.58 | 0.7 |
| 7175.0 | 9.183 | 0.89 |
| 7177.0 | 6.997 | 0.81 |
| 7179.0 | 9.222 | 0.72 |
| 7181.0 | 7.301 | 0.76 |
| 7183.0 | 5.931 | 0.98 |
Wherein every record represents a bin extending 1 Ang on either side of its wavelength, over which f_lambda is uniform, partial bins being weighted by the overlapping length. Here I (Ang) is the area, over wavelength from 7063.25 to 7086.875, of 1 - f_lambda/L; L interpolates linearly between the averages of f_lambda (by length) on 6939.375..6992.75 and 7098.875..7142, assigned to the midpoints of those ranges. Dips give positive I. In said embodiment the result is 1.1 Ang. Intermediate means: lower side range 8.62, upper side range 8.13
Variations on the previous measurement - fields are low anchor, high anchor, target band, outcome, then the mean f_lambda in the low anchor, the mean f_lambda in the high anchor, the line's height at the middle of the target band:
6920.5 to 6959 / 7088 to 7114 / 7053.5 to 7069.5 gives 1.08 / 8.77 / 8.29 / 8.41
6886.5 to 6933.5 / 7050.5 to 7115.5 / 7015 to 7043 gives 1.19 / 9.13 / 8.21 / 8.49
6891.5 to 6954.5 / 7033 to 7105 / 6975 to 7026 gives 1.46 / 8.98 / 8.2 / 8.57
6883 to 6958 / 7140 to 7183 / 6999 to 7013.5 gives 0.26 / 8.85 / 7.99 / 8.54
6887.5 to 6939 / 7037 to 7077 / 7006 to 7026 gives 1.13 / 9.05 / 8.18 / 8.42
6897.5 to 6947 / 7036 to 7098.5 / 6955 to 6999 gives 1.33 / 9.24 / 8.11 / 8.82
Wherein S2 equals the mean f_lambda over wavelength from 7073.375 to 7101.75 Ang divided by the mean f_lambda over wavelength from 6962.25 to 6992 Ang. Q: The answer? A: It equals 0.91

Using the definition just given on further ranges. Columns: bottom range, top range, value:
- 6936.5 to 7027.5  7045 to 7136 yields 0.96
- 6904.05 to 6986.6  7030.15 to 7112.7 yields 0.91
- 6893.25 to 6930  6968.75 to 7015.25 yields 0.93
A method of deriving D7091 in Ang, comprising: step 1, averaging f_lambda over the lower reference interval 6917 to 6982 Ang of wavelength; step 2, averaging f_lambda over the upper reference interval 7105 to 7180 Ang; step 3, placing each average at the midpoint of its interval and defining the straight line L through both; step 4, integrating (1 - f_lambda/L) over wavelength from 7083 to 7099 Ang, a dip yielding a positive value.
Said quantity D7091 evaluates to 0.8 Ang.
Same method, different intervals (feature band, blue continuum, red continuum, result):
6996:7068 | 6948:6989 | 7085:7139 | 1.37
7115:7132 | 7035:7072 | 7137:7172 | 0.69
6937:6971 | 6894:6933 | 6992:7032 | 0.67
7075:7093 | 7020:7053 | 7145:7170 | 0.34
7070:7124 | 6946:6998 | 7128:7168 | -0.83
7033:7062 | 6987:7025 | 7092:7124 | -1.35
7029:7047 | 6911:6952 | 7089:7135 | 0.84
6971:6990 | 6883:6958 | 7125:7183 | -0.50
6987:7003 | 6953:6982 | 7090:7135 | 0.90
